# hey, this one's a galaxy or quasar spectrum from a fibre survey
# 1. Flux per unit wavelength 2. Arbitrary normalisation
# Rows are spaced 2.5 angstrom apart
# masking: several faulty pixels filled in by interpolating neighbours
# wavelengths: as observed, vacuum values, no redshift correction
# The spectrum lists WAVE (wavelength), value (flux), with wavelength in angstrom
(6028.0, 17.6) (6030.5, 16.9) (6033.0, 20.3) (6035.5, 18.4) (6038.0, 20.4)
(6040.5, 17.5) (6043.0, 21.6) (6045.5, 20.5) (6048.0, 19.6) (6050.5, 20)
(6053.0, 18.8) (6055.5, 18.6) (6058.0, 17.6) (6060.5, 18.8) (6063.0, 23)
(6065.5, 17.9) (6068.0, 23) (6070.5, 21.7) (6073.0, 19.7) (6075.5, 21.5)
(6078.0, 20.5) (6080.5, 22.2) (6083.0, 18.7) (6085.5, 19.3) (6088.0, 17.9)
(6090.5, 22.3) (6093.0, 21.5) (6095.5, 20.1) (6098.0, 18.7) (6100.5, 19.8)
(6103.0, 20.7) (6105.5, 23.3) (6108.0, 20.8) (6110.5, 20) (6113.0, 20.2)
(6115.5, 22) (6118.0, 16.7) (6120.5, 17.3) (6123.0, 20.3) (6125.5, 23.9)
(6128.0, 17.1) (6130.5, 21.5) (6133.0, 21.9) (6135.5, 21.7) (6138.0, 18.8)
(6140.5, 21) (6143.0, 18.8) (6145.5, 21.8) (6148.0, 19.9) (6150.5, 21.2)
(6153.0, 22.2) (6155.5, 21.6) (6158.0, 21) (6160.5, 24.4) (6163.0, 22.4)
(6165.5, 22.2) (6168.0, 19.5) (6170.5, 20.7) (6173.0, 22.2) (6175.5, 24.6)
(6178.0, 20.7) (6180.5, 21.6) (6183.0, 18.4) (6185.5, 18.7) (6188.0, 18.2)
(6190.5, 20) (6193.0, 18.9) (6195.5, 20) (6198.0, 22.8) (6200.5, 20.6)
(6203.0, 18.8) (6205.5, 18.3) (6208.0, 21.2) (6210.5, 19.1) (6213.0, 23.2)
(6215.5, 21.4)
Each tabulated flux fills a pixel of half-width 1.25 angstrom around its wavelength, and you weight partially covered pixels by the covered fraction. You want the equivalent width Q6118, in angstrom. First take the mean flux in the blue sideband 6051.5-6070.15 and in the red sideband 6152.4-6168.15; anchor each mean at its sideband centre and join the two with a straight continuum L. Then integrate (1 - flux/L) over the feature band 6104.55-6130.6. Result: 1.1 angstrom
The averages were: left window 19.8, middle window 20.2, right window 22.1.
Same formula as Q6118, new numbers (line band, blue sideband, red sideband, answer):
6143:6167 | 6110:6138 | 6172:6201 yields -1.5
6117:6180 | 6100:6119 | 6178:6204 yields -2.4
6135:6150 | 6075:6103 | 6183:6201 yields -0.3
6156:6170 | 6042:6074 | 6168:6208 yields -1.1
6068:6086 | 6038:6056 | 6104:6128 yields -0.7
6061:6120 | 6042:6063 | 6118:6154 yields -1.4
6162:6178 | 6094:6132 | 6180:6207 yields -1.7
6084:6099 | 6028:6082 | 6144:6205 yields 0.2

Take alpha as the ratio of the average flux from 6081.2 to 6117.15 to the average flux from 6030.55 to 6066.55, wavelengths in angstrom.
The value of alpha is 1.05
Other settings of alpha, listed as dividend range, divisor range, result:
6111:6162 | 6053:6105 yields 1.02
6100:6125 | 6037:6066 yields 1.03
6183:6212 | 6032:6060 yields 1.02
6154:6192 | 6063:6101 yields 1.03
